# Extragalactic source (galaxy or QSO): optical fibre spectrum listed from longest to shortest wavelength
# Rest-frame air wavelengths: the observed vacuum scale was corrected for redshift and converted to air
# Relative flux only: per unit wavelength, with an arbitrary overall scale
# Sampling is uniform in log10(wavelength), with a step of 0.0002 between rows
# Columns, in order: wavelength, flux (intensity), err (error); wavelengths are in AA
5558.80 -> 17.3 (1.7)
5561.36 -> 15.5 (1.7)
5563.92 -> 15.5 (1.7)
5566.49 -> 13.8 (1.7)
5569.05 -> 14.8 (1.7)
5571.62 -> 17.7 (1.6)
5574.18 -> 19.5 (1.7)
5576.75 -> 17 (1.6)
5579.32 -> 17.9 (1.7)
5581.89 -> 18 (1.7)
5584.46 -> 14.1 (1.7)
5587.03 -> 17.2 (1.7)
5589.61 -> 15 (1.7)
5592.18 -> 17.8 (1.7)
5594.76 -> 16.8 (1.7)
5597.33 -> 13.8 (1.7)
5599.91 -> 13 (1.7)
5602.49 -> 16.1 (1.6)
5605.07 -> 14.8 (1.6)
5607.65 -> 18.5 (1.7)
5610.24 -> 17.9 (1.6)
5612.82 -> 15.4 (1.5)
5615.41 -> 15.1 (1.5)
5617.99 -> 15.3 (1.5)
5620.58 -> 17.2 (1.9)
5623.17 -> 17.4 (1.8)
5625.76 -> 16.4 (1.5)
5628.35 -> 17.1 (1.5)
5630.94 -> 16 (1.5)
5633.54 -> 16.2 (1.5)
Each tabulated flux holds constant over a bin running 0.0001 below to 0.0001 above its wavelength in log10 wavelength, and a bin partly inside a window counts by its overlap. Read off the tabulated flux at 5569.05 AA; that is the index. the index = 14.8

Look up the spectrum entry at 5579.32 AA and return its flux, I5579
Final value 17.9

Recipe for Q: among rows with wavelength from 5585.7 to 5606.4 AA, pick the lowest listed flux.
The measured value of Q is 13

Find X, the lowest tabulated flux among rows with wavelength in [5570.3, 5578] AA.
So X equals 17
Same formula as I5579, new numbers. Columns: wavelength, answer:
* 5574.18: 19.5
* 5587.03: 17.2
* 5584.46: 14.1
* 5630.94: 16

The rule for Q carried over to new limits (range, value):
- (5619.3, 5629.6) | 16.4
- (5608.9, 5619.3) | 15.1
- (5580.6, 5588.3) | 14.1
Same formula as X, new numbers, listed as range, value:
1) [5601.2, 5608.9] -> 14.8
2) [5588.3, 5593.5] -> 15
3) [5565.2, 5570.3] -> 13.8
